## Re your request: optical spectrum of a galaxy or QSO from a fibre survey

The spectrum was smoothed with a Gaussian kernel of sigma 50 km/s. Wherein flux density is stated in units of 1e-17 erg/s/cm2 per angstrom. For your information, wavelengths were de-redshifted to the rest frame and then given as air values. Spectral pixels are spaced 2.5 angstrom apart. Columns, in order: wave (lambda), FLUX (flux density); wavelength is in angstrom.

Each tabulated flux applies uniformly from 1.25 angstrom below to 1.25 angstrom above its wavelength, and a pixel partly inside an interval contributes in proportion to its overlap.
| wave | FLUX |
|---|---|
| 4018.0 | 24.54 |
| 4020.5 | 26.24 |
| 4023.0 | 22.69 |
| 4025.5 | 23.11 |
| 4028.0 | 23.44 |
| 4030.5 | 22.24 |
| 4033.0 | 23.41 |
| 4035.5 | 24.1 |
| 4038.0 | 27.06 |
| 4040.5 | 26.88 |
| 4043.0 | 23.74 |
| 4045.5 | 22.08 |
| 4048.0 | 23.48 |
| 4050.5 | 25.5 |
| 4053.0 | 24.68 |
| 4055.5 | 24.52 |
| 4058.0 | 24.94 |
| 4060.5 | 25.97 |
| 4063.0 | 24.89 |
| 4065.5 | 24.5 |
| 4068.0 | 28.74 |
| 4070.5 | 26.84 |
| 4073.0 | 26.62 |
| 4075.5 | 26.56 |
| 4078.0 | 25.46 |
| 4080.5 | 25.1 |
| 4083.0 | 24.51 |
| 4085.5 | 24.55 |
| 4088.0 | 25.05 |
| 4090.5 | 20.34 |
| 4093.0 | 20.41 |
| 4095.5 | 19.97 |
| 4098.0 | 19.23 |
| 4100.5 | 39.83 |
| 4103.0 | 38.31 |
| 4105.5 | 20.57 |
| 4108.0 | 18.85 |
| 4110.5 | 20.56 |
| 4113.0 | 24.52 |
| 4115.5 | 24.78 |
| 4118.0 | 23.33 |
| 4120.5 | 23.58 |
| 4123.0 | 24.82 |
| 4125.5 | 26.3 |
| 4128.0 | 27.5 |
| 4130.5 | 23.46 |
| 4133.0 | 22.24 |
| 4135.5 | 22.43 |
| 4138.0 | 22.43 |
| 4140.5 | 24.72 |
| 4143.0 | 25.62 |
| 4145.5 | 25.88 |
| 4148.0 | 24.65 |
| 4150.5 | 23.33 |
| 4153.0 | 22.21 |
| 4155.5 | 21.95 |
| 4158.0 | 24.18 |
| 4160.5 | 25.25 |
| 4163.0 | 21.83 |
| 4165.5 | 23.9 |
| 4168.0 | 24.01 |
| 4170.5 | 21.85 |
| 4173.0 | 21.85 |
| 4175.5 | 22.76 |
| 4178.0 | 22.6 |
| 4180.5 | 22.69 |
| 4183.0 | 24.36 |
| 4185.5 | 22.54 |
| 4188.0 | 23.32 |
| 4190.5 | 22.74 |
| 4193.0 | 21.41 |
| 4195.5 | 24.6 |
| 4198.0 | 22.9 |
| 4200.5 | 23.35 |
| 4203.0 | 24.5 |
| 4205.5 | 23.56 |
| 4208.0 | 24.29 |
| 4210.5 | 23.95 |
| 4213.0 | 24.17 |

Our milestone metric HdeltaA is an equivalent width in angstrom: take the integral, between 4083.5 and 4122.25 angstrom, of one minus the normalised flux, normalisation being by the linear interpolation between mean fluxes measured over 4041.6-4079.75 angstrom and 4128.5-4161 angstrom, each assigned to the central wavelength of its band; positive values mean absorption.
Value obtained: 0.4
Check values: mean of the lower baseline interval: 25.2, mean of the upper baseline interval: 23.8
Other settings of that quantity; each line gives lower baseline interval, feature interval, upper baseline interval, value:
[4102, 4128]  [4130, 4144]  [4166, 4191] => 0.3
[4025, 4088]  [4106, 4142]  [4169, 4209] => 0.7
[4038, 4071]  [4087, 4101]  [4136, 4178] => 0.7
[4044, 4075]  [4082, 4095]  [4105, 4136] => 0.9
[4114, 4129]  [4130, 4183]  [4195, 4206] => 2.4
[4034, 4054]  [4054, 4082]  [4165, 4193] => -1.7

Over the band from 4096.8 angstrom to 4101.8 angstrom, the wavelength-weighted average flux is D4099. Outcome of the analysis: 29.7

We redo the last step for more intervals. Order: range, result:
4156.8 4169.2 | 23.8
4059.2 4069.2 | 26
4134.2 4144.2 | 23.8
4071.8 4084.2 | 25.7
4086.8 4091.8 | 22.6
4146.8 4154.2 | 23.4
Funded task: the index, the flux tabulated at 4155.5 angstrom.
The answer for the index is 21.95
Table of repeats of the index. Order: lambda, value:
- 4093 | 20.41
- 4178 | 22.6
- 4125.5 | 26.3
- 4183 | 24.36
